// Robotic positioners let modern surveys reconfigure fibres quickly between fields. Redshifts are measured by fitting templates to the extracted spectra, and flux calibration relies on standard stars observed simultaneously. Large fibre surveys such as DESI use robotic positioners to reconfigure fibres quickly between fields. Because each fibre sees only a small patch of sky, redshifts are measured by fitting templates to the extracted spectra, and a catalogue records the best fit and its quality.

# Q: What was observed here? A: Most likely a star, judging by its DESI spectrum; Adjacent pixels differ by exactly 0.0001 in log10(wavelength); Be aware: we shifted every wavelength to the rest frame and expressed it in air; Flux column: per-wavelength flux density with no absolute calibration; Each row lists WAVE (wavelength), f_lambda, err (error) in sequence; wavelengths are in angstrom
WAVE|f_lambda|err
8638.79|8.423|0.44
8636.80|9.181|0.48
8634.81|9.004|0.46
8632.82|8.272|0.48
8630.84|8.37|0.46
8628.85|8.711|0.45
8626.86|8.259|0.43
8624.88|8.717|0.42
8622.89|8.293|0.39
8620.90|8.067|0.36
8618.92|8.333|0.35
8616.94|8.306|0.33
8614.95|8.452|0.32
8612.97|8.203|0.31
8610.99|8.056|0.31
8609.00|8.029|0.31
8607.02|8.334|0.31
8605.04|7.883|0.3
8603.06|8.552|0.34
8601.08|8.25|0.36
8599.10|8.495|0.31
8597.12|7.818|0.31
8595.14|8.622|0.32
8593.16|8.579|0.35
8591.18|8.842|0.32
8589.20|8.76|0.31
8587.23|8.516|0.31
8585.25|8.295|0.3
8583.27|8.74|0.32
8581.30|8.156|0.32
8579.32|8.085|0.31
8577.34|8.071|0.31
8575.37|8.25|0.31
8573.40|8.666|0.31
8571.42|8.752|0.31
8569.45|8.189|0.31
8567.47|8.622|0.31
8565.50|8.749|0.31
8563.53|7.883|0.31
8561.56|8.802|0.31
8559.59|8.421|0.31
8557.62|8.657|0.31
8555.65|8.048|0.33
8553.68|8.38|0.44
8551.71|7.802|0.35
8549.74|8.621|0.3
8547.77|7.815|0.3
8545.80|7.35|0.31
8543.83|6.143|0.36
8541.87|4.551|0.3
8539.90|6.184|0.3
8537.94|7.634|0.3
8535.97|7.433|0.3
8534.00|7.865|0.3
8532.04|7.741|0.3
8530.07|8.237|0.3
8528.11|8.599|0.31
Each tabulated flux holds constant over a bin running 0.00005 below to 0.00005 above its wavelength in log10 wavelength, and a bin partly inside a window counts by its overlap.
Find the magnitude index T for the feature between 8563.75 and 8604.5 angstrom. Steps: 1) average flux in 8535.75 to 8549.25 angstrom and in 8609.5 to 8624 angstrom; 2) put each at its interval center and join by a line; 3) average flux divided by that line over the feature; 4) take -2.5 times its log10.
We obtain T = -0.12 mag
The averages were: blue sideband 6.76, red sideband 8.24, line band 8.43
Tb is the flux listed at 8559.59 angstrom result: 8.421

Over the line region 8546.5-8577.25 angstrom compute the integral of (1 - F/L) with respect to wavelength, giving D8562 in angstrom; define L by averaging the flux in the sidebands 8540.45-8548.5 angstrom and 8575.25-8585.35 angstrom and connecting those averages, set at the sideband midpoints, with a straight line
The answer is -4.5 angstrom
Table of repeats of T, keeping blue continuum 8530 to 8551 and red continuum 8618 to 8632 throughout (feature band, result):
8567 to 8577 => -0.111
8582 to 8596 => -0.096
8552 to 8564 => -0.125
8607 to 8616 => 0.001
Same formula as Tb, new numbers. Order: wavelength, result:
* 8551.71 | 7.802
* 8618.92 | 8.333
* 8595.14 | 8.622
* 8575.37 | 8.25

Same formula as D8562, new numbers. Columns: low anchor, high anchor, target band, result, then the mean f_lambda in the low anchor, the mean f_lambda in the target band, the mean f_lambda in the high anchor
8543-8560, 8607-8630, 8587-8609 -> -0.58 angstrom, 7.91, 8.4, 8.31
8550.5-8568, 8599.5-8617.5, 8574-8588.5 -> -0.02 angstrom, 8.37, 8.32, 8.24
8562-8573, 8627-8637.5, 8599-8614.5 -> 0.66 angstrom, 8.47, 8.22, 8.66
